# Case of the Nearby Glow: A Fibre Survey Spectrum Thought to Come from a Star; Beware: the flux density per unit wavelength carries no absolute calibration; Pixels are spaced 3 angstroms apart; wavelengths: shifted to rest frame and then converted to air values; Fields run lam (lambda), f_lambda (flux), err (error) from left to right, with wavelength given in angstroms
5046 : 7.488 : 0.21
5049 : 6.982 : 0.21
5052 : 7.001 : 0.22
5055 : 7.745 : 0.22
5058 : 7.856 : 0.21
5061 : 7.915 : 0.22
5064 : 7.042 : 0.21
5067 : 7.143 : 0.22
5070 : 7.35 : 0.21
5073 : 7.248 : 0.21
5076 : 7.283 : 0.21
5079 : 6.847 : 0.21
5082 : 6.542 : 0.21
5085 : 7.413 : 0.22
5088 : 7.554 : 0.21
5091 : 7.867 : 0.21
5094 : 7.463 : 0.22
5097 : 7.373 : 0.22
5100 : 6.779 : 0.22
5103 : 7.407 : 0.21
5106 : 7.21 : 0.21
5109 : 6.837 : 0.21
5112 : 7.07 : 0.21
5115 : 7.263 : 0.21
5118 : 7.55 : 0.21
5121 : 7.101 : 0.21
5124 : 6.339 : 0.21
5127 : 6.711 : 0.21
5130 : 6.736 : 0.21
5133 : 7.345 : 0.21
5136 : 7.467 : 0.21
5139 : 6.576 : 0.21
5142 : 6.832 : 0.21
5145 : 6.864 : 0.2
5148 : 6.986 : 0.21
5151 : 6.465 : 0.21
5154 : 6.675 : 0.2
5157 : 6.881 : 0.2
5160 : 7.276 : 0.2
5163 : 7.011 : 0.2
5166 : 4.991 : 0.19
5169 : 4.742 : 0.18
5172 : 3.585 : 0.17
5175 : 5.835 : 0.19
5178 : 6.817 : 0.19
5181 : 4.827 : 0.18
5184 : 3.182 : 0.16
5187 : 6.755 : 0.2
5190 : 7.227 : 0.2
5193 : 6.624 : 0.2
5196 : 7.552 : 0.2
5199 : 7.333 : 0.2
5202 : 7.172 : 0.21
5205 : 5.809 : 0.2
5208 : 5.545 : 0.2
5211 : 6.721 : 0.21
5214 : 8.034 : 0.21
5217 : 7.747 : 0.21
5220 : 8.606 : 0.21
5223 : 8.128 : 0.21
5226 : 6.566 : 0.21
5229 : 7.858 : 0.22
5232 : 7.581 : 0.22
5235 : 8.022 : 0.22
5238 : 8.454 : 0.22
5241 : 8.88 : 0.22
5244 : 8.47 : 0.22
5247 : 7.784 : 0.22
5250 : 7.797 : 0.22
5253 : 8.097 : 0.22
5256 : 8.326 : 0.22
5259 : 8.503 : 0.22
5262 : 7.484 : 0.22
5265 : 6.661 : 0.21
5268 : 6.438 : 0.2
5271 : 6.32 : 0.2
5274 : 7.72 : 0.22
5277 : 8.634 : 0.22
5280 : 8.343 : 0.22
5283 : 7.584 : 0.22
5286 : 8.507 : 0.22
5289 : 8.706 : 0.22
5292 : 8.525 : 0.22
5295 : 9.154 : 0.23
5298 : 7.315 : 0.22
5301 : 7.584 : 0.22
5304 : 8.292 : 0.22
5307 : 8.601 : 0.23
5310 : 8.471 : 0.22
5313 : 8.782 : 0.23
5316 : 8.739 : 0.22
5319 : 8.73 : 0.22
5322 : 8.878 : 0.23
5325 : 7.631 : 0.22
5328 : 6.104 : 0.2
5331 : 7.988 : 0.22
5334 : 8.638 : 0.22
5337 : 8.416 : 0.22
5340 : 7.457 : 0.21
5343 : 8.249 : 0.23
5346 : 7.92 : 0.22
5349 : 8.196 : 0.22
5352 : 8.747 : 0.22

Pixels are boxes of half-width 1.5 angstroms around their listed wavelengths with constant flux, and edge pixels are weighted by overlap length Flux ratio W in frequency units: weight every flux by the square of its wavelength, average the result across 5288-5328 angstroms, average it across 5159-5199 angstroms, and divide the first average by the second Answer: 1.5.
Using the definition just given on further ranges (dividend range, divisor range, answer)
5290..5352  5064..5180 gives 1.30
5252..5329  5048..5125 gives 1.20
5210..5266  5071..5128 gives 1.17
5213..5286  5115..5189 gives 1.29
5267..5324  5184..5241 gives 1.16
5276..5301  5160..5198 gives 1.48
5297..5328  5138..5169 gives 1.33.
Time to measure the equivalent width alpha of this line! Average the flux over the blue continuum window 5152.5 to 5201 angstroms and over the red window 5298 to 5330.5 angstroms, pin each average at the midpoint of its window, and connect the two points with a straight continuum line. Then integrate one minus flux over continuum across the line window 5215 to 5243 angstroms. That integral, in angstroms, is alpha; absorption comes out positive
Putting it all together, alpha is -4.6 angstroms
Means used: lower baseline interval 6.09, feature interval 7.99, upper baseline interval 8.14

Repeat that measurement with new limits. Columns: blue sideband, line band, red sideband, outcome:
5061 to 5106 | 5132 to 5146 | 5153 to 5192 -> -1.41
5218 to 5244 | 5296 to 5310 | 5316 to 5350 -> -0.01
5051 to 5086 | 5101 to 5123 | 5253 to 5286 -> 0.57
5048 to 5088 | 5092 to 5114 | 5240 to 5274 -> 0.51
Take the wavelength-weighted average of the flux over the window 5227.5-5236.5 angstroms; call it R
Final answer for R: 7.82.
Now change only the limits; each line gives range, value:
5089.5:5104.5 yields 7.38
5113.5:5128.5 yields 6.99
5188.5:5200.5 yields 7.18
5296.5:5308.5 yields 7.95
